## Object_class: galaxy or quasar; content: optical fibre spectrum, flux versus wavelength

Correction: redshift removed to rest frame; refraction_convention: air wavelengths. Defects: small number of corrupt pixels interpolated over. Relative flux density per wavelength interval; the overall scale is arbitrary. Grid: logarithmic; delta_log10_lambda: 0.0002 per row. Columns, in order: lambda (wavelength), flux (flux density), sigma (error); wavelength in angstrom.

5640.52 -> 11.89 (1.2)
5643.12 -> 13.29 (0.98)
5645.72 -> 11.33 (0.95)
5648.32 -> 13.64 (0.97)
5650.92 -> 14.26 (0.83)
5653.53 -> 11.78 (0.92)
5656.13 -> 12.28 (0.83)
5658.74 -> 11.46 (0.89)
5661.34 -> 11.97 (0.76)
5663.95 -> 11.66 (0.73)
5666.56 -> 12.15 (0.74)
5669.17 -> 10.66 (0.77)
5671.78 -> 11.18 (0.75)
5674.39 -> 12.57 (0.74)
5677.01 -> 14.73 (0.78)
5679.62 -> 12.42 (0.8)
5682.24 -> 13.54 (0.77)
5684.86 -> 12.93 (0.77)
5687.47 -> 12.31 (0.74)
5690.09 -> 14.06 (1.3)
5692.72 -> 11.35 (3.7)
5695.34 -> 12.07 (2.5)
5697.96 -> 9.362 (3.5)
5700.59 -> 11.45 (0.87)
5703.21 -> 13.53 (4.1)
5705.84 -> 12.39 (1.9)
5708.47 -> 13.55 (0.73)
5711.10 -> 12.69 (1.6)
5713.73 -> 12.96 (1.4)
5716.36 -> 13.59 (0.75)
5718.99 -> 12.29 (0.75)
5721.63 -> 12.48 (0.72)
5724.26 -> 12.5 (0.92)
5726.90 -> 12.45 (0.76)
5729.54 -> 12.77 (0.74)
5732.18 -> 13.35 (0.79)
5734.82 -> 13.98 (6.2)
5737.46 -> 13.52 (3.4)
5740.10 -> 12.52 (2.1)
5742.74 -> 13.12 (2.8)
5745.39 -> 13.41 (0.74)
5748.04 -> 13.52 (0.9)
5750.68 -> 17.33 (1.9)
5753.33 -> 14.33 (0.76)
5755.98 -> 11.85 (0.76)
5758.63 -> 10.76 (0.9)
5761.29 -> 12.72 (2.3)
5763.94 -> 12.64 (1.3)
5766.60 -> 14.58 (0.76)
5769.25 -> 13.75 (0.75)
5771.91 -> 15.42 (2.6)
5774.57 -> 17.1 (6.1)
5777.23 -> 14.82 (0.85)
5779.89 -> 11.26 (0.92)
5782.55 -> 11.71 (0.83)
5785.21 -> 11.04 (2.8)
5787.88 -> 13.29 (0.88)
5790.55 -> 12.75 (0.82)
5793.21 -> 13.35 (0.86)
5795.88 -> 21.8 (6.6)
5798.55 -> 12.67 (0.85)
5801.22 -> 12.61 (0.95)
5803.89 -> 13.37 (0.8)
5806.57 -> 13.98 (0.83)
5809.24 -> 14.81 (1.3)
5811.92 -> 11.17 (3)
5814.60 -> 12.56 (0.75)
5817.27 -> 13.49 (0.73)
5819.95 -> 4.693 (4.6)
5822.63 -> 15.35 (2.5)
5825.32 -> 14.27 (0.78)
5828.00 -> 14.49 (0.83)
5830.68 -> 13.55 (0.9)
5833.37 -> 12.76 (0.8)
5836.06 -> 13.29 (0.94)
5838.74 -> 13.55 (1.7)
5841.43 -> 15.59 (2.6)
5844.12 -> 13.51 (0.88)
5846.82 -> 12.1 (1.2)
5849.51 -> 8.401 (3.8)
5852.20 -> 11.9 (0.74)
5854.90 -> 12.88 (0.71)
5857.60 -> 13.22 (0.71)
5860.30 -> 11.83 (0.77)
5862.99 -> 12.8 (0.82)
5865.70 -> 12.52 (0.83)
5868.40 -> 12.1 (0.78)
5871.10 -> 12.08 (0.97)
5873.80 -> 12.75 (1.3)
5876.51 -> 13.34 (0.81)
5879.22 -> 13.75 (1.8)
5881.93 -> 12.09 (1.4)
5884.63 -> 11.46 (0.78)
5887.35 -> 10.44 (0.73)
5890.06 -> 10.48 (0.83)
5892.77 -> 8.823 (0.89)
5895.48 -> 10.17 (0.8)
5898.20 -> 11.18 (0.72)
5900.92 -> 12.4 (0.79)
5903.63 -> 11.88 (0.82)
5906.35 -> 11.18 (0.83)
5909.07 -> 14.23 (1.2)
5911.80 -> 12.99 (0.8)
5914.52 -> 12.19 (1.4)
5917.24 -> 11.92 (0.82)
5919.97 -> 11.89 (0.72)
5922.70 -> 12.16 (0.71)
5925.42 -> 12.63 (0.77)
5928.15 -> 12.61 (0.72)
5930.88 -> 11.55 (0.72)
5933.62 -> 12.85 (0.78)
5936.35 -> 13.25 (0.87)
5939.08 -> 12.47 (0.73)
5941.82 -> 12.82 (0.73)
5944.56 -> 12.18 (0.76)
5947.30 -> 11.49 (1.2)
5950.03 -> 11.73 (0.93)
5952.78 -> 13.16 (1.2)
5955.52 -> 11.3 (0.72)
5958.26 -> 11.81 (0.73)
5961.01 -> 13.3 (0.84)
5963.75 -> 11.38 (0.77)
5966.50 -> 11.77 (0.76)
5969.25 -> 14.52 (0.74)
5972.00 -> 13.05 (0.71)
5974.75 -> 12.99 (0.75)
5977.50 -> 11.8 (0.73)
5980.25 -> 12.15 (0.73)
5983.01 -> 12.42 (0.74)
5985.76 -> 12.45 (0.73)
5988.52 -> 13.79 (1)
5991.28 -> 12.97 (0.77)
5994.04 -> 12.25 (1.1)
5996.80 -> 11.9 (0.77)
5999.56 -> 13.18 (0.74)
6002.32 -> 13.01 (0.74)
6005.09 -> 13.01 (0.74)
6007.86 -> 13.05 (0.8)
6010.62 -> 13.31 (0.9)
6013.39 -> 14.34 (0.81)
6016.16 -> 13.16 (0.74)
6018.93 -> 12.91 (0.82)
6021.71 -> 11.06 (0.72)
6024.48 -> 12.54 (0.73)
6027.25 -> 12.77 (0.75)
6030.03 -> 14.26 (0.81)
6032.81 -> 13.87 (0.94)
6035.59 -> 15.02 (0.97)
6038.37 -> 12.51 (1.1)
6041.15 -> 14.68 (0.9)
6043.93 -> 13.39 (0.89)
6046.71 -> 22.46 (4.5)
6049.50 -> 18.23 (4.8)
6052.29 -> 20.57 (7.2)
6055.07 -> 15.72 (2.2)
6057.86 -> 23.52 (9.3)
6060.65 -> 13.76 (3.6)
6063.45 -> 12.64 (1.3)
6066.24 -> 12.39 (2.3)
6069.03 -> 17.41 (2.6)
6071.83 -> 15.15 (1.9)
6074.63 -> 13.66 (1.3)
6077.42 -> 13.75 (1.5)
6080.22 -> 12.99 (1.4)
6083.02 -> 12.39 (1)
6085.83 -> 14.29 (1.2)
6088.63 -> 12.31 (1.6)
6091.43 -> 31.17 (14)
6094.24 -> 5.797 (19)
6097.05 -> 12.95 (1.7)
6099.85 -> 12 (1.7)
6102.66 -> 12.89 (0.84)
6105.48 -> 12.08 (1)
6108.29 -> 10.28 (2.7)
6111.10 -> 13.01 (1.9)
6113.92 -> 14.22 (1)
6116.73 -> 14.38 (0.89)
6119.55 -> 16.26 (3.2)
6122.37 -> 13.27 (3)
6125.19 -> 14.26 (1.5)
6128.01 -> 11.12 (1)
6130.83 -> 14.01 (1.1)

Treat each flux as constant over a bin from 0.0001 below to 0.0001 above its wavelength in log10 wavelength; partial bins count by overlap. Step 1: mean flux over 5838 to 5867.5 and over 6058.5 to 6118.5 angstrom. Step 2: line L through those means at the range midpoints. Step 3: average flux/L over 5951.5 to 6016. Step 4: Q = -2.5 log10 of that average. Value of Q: 0.05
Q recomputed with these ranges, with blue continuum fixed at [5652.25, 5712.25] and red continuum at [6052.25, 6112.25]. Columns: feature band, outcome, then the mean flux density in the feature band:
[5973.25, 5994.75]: 0.11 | 12.6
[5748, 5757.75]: -0.13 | 14.2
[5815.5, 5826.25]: 0.10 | 11.9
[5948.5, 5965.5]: 0.14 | 12.1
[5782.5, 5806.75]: -0.07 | 13.7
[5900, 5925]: 0.10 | 12.3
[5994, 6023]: 0.10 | 12.9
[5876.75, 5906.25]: 0.18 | 11.3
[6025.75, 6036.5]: 0.02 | 13.9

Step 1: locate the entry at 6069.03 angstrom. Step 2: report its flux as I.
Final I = 17.41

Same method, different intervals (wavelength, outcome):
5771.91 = 15.42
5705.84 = 12.39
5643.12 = 13.29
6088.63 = 12.31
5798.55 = 12.67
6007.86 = 13.05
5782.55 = 11.71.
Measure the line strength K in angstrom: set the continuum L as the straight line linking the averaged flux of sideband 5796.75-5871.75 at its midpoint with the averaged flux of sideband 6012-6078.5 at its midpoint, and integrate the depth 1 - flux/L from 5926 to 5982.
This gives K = 6.5 angstrom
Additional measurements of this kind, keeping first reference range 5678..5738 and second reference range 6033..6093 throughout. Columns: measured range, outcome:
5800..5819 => 0.92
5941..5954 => 2.34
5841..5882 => 4.71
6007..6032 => 4.08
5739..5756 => -1.09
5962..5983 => 3.66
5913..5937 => 3.92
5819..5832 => 1.02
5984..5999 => 2.60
